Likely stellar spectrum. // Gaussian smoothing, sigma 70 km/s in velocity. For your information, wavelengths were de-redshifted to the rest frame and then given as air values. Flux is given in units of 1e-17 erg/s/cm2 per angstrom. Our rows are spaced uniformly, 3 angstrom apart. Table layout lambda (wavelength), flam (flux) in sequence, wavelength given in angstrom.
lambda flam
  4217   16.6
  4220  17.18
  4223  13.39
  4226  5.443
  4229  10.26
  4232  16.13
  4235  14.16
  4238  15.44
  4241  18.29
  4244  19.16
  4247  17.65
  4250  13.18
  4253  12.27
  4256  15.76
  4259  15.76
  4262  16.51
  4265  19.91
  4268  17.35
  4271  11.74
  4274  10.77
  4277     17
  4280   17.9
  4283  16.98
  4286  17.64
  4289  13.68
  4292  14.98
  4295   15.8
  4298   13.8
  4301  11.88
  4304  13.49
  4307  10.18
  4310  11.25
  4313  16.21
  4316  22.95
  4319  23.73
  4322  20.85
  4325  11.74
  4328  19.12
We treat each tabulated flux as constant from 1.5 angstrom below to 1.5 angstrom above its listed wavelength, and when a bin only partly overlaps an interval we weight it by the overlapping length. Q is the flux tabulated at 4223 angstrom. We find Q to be 13.39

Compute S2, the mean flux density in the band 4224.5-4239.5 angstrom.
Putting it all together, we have 12.3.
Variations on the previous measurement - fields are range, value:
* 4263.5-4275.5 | 14.9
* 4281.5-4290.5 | 16.1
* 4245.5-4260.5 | 14.9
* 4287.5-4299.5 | 14.6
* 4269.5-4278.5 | 13.2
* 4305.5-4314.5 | 12.5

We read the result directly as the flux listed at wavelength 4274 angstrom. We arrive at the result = 10.77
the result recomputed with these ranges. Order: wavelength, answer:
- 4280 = 17.9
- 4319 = 23.73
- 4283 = 16.98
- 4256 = 15.76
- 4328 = 19.12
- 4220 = 17.18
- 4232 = 16.13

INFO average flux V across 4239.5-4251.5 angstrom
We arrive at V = 17.1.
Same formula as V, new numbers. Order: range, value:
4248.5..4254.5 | 12.7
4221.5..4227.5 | 9.42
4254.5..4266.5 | 17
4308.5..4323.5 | 19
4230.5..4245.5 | 16.6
